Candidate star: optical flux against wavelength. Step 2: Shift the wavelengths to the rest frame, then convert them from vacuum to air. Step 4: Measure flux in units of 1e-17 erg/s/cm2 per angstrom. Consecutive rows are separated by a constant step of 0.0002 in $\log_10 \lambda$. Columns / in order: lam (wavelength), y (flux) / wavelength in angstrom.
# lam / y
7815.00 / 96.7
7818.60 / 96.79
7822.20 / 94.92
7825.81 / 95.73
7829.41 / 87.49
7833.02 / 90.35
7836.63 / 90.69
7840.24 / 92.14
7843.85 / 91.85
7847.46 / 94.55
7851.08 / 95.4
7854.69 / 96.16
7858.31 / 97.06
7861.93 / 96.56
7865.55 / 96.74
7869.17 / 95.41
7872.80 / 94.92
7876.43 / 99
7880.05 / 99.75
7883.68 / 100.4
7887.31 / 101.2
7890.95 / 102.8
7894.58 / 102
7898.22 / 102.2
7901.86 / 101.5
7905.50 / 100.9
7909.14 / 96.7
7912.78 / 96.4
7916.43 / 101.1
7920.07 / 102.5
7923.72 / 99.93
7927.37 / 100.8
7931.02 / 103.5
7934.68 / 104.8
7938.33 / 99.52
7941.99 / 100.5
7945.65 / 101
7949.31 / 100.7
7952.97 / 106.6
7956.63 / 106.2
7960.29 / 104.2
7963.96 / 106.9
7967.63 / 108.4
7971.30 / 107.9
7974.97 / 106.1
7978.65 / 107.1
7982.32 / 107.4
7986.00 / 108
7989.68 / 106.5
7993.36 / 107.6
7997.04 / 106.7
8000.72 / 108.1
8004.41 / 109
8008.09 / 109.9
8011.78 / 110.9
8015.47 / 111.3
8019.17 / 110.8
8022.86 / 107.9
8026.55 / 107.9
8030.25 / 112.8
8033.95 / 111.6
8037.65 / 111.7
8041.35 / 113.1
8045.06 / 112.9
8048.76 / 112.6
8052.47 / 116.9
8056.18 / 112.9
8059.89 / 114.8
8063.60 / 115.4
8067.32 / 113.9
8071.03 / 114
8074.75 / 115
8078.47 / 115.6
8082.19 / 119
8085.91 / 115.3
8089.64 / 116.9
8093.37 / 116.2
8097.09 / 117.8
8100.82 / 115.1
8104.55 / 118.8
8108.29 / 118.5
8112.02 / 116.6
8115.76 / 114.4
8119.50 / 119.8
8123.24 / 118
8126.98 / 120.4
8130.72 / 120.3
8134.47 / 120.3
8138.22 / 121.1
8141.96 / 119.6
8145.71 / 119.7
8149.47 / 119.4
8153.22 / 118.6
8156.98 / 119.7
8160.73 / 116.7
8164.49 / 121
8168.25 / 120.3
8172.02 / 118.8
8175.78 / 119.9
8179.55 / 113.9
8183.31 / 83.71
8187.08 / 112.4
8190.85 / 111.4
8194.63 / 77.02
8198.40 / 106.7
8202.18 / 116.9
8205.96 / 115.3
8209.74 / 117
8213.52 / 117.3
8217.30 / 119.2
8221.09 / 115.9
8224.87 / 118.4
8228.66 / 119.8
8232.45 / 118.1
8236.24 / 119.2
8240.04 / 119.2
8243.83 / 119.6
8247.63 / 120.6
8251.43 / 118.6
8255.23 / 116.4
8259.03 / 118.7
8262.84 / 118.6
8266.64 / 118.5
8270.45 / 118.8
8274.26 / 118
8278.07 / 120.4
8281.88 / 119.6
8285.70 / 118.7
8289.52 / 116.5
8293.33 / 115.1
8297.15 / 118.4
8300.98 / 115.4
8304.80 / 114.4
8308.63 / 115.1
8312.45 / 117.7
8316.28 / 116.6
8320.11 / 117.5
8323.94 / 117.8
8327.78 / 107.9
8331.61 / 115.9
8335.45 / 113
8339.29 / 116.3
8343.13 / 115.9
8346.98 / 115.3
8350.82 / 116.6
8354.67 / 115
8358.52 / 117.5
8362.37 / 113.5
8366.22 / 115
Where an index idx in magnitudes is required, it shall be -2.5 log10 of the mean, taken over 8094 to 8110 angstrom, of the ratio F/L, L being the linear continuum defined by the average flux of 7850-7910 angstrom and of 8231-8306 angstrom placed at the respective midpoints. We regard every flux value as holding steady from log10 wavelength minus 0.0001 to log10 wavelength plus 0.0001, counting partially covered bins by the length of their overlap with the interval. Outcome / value -0.07 mag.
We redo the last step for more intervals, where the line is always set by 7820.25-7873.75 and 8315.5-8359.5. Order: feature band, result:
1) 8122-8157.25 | -0.12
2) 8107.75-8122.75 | -0.11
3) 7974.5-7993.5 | -0.08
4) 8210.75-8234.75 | -0.07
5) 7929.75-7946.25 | -0.04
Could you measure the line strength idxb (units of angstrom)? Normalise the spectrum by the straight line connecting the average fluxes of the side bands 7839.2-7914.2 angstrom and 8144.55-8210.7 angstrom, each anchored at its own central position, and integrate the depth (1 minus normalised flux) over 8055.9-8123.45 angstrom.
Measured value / -5.0 angstrom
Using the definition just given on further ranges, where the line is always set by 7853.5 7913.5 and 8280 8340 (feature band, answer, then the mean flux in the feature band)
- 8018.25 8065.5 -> -3.2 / 112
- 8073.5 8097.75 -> -2.2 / 117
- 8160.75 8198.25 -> 0.6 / 109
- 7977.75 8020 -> -2.1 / 109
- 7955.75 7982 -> -1.1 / 107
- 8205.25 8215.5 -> -0.4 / 117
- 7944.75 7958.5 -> -0.3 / 104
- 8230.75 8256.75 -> -1.3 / 119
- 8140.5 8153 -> -1.1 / 119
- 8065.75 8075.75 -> -0.7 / 114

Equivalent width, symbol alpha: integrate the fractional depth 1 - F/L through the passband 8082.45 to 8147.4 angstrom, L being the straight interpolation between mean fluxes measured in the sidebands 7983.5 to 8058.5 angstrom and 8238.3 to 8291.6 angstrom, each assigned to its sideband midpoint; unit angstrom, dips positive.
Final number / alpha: -2.6 angstrom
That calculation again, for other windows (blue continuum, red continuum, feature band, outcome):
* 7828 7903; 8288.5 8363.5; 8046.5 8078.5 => -3.0 angstrom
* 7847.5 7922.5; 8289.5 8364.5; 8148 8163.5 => -1.4 angstrom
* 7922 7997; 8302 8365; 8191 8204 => 1.2 angstrom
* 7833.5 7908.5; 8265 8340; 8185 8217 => 0.7 angstrom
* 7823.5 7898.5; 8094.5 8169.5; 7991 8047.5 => -0.4 angstrom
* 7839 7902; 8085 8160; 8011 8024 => -0.1 angstrom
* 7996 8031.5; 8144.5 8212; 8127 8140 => -1.0 angstrom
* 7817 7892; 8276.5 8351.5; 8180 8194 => 1.2 angstrom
